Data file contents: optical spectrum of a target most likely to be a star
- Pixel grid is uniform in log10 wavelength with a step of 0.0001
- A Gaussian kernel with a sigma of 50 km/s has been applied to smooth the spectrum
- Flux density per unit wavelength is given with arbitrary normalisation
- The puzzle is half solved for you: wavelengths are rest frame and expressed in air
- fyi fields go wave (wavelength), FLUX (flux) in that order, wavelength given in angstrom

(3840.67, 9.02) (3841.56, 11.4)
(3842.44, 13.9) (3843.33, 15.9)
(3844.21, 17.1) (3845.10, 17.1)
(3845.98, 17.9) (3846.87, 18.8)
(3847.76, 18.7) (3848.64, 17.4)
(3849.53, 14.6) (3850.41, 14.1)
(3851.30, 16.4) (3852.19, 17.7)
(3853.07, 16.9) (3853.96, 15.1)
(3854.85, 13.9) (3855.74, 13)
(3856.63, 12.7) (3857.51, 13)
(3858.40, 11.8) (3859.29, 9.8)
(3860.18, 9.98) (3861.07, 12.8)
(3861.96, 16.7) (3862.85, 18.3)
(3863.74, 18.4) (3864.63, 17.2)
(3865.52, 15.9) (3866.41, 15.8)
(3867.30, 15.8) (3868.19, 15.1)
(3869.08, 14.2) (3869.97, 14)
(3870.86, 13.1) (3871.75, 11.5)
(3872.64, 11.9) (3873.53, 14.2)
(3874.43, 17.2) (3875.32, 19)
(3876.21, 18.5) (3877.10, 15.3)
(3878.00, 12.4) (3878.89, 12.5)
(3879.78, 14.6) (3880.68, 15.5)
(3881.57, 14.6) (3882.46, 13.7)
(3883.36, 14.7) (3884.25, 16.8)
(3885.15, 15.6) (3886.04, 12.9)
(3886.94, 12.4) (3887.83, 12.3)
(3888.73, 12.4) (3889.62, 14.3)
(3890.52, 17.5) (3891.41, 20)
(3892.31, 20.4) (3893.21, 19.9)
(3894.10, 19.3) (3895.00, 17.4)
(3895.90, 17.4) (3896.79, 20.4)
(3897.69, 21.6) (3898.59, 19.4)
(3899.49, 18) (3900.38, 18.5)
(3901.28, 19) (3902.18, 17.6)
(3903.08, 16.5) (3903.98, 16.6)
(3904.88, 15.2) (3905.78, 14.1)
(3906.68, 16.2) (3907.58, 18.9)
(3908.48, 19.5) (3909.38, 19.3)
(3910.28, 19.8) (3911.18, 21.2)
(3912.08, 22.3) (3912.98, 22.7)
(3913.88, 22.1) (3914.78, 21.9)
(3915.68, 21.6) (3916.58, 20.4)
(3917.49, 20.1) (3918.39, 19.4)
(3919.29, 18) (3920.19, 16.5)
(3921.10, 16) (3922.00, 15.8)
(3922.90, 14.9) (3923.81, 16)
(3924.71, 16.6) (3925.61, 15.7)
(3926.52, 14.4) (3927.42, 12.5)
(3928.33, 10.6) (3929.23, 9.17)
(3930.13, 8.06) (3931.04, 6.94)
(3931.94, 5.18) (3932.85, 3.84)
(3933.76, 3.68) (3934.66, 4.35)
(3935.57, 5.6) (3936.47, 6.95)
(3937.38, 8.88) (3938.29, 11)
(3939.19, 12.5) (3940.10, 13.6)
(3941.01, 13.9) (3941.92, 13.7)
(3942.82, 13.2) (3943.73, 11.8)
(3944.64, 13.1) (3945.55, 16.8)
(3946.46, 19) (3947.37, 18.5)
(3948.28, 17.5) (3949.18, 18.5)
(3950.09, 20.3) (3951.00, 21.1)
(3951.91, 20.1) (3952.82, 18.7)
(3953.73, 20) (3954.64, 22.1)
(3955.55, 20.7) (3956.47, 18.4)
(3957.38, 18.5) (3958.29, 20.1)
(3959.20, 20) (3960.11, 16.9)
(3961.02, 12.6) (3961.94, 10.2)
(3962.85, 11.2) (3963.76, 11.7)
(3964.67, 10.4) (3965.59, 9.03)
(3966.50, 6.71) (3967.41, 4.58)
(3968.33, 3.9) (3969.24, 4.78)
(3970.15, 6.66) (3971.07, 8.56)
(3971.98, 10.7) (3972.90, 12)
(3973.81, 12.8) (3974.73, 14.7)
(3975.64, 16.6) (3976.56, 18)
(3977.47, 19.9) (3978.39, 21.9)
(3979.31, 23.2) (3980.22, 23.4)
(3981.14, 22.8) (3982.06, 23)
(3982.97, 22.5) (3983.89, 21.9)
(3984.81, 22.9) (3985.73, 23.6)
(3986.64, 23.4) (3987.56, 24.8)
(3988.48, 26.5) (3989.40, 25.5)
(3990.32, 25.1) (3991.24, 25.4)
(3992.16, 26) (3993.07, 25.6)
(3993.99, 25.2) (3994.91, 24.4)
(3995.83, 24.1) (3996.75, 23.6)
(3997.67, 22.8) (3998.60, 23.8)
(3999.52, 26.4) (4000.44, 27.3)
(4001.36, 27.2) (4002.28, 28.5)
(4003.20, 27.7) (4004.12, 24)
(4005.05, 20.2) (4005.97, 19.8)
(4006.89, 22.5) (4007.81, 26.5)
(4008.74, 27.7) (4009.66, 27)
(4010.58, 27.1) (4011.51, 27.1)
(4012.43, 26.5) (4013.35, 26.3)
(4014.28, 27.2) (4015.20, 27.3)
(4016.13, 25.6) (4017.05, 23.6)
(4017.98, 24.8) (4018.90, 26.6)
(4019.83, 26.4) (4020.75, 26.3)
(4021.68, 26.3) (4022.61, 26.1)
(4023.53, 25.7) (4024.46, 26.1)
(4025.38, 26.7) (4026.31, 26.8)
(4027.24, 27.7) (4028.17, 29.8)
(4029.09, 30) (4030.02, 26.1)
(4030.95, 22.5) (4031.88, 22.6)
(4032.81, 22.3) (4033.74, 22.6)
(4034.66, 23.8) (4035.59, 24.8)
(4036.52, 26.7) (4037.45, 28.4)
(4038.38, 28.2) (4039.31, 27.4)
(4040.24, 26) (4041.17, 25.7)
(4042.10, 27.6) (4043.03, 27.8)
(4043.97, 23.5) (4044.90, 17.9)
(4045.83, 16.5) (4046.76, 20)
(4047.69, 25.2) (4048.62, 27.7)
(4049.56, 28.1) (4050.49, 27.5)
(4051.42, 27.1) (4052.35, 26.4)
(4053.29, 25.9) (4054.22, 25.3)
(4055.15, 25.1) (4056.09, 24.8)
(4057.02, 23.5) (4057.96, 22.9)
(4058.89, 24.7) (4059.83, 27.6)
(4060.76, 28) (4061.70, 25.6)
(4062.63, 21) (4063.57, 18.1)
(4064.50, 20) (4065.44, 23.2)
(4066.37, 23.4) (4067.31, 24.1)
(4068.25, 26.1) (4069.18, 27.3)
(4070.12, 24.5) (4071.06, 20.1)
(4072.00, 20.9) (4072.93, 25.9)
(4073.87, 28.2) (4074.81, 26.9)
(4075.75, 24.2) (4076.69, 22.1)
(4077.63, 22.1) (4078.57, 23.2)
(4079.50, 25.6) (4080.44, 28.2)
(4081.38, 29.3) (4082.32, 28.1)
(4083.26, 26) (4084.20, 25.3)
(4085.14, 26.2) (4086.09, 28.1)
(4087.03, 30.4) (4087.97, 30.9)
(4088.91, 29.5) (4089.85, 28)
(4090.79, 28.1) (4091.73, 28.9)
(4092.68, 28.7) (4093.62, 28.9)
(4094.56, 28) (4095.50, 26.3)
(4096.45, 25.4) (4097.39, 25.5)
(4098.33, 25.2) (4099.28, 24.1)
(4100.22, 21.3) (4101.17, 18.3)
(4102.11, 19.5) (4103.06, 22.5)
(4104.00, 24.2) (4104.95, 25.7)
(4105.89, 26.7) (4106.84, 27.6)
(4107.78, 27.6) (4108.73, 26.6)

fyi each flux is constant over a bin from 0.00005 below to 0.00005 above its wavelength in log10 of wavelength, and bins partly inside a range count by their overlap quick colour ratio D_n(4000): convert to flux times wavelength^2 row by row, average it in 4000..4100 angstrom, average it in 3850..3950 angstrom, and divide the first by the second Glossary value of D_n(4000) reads 1.81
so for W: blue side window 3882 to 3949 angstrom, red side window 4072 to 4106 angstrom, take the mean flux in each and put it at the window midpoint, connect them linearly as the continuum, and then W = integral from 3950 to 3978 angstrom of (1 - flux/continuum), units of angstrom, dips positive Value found 6.2 angstrom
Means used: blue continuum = 15.5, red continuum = 25.9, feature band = 14.2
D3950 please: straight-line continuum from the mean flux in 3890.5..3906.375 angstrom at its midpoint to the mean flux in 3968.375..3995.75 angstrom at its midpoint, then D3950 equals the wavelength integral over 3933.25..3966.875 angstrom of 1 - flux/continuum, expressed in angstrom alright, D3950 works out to 8.6 angstrom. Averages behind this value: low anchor 18.3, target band 14.4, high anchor 19.9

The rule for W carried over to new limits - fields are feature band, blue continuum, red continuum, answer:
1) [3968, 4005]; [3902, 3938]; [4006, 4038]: 2.0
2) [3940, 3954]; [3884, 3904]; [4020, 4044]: 2.6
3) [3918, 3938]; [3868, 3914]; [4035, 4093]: 7.8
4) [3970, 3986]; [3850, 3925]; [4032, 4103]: 2.0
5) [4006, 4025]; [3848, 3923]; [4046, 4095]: -2.6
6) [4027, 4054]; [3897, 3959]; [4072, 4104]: -2.8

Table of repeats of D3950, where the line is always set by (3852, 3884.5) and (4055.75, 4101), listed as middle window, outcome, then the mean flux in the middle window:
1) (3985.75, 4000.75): -2.7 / 24.9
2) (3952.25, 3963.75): 1.2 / 17.2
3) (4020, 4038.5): -2.4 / 25.9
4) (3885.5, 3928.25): -2.7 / 17.7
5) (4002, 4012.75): -1.7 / 25.3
